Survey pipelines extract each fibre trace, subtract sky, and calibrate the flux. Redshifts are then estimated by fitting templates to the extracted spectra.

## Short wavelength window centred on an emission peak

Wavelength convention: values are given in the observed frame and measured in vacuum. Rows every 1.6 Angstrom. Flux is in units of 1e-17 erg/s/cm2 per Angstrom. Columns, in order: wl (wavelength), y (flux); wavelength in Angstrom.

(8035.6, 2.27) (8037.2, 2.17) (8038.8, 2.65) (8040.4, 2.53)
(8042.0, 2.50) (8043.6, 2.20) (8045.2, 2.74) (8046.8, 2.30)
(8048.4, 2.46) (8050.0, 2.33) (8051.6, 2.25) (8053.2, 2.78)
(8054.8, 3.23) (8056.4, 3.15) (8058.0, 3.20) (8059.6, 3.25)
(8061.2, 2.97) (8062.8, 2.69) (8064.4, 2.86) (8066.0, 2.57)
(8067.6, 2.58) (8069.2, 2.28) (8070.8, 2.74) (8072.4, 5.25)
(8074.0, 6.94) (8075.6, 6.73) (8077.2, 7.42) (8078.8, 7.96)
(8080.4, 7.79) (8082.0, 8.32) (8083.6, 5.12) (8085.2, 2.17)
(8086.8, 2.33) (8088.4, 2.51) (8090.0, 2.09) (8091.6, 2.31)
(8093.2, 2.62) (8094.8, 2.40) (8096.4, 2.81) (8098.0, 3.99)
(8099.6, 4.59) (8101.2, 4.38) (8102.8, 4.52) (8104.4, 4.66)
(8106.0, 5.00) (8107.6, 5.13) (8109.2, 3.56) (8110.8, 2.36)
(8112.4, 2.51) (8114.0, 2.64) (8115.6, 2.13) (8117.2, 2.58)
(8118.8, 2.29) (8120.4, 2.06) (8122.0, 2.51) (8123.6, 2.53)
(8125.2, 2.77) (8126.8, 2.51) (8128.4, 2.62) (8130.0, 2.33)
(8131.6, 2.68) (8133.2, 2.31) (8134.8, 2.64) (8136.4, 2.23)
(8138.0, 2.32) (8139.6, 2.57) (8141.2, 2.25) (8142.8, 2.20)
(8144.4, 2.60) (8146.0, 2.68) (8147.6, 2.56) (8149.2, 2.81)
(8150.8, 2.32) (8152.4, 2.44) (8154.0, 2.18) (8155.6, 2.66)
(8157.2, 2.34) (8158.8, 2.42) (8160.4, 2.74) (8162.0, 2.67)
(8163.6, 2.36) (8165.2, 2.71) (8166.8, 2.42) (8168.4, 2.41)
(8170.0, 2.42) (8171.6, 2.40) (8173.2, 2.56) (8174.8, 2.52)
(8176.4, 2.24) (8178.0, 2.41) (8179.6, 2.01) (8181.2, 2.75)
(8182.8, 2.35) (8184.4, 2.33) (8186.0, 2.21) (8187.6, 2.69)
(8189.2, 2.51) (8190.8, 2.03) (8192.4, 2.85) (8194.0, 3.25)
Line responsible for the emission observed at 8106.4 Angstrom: [N II]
